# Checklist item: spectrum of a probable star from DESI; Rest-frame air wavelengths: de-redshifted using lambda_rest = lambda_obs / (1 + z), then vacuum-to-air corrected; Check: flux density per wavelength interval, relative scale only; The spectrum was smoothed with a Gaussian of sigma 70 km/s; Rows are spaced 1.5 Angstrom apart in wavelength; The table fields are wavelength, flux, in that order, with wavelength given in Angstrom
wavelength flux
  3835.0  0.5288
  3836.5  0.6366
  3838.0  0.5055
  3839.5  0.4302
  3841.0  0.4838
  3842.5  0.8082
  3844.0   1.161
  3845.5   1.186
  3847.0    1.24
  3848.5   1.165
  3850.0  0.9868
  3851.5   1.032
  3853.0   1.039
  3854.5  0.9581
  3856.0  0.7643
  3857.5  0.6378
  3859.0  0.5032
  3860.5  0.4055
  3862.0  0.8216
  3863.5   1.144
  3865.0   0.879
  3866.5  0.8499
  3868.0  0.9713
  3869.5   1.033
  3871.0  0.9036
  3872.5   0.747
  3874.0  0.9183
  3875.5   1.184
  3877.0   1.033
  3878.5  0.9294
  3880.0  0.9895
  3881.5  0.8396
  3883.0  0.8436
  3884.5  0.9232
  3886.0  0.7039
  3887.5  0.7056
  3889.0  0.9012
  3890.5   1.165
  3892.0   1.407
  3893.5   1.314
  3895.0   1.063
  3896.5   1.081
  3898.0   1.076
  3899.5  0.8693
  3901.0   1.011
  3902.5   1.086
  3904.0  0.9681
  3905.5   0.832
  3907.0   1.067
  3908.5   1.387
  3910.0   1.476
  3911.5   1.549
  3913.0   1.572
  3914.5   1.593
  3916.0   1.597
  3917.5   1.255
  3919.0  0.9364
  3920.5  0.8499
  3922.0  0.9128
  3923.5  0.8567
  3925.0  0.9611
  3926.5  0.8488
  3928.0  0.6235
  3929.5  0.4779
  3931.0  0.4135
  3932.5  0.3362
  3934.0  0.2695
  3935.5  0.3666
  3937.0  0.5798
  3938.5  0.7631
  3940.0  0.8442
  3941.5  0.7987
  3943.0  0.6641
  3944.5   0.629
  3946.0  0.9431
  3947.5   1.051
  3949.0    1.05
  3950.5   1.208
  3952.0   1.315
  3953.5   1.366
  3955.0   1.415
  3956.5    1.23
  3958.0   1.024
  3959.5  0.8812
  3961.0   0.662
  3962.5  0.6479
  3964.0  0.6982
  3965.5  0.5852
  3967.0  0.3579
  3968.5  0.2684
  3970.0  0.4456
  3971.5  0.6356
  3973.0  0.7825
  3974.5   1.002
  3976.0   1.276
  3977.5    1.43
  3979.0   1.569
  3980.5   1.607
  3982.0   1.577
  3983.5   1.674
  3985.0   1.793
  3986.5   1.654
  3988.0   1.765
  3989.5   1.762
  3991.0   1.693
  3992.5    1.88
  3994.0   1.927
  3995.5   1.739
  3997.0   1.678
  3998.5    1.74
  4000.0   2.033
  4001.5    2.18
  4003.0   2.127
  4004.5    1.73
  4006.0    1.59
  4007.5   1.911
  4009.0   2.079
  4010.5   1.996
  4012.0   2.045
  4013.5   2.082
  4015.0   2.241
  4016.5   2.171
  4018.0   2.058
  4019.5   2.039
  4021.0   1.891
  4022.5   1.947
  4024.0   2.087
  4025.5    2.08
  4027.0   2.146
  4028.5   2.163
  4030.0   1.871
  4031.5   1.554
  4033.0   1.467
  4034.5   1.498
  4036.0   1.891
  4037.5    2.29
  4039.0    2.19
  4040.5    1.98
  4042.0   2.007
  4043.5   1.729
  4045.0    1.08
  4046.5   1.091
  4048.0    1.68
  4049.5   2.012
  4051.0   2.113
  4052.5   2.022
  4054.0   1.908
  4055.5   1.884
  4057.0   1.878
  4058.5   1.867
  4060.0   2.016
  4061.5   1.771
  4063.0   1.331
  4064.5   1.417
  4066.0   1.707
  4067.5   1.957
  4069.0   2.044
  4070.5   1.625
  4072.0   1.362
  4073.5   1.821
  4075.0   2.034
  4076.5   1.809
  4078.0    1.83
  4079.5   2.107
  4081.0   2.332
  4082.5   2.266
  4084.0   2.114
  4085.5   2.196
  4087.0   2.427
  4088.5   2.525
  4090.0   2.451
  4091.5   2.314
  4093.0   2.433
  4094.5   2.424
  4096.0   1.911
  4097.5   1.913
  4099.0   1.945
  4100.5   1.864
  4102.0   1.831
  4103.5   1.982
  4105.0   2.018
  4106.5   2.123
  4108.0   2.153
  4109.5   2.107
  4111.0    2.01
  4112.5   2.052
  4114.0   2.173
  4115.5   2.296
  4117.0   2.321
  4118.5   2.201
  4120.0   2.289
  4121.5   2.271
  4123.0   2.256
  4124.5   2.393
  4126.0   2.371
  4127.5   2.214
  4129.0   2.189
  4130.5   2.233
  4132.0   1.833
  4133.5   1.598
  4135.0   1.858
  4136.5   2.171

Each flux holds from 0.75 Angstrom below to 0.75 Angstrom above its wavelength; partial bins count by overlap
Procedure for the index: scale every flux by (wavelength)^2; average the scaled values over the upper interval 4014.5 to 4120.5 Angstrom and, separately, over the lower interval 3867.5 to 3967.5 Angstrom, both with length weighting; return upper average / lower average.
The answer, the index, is 2.2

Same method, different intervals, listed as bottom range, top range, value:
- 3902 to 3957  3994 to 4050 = 2.04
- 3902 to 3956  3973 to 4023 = 1.92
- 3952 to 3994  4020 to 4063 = 1.61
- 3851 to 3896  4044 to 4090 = 2.25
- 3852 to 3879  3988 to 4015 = 2.33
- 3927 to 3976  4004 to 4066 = 2.54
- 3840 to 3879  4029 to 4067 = 2.14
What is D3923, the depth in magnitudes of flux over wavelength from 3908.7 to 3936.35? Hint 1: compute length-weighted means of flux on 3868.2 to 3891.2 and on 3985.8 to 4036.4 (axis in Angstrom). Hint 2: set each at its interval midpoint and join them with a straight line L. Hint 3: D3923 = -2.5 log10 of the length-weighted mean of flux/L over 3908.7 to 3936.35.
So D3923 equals 0.27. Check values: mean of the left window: 0.922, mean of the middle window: 0.946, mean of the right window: 1.9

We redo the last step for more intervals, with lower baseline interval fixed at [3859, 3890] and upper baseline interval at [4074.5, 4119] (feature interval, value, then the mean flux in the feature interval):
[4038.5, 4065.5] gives 0.07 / 1.77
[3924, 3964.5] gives 0.49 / 0.818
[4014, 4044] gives -0.13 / 1.97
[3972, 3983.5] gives 0.11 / 1.33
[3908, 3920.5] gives -0.25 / 1.39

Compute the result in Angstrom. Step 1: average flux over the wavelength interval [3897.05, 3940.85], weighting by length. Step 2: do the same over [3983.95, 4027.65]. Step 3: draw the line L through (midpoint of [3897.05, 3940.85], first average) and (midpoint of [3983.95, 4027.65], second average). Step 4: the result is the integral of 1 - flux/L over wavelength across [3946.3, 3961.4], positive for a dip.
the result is 2.4 Angstrom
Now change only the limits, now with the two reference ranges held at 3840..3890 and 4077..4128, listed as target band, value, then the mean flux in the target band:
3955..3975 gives 9.8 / 0.732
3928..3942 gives 8.1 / 0.539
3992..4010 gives -2.8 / 1.89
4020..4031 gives -1.6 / 2.02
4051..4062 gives 0.0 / 1.92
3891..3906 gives 0.0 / 1.08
